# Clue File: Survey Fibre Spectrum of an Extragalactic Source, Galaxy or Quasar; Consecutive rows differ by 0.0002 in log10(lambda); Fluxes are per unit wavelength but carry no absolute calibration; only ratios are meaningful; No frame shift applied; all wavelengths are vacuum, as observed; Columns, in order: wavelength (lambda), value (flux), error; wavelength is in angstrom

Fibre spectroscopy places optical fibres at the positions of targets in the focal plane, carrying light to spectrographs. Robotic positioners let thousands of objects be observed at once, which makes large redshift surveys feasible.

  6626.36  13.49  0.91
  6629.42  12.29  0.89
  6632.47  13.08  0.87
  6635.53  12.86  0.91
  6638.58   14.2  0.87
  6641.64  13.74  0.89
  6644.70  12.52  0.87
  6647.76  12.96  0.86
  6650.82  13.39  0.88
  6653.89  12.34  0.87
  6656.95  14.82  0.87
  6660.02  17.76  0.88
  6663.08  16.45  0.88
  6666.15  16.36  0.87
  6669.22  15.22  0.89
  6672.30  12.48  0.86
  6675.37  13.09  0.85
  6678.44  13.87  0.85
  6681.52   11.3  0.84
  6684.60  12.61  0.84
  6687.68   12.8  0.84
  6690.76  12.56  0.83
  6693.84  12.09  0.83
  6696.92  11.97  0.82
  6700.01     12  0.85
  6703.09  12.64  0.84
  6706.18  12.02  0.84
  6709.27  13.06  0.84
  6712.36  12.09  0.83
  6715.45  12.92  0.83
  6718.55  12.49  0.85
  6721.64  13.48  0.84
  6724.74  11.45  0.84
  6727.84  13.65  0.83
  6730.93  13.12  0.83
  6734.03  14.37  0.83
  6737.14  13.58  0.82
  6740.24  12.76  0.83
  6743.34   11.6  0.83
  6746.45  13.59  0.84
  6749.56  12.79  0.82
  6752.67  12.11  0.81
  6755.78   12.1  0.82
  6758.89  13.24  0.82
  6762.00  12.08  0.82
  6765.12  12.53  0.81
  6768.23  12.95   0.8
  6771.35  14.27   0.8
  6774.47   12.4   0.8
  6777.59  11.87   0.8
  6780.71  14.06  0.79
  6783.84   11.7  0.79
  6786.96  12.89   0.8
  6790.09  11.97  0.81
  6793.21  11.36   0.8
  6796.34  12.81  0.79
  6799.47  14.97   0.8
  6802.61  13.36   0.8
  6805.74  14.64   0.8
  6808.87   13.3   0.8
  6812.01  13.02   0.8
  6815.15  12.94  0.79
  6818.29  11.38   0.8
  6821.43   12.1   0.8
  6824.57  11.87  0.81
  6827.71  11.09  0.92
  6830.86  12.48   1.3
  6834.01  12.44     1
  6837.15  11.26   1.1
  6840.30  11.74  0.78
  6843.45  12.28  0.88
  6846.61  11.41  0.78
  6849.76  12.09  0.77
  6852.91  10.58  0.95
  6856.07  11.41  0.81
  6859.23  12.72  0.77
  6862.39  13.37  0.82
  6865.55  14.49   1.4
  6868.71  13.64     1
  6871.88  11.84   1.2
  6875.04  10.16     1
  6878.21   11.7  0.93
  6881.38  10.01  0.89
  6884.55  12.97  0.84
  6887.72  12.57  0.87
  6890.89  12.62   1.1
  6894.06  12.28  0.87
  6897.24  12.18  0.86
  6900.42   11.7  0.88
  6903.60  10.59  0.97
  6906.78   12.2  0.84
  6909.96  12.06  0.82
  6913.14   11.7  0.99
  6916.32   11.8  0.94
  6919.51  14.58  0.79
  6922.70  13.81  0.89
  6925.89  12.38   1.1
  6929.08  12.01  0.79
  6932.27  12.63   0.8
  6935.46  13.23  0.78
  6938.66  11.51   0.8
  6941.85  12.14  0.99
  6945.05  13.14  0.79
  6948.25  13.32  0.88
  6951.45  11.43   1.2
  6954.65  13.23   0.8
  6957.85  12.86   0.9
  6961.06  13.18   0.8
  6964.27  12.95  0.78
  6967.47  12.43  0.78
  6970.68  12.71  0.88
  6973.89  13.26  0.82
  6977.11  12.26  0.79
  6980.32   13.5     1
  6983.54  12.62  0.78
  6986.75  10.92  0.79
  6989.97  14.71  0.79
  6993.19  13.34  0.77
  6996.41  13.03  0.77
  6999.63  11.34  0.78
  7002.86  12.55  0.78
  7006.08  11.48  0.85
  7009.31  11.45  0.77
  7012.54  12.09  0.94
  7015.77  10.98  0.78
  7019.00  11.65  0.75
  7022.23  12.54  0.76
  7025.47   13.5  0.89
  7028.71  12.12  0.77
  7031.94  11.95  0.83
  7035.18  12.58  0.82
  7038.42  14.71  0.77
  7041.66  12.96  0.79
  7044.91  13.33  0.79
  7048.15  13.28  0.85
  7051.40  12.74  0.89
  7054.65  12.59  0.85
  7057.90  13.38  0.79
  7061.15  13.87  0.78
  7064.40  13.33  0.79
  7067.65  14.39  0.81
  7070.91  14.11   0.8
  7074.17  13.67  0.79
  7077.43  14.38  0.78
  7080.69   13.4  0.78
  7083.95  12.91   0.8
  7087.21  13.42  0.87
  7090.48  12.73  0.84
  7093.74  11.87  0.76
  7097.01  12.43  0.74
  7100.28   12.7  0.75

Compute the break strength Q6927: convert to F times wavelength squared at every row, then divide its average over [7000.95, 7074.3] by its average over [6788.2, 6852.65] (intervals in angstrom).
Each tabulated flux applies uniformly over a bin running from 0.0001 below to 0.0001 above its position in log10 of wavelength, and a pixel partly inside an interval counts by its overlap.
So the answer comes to 1.10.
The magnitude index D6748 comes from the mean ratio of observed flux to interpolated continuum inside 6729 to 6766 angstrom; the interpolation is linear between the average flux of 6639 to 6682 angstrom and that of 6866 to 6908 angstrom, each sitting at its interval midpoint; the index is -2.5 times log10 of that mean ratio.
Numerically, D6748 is 0.04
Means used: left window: 14.1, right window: 11.9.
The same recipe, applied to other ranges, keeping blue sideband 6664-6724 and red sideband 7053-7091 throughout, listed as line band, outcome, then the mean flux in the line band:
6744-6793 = 0.03 mag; 12.6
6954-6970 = 0.04 mag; 12.9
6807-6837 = 0.07 mag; 12.3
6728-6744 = -0.02 mag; 13.2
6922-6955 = 0.06 mag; 12.6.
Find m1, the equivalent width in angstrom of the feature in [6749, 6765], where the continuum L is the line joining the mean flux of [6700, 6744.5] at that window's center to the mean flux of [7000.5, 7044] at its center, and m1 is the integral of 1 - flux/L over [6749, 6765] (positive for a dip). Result 0.4 angstrom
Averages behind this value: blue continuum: 12.8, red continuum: 12.3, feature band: 12.4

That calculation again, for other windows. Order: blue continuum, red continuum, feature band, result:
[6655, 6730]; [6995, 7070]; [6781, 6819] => 0.5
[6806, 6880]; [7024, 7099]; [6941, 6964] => -0.2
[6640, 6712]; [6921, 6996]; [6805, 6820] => 0.1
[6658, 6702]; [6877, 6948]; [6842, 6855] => 1.1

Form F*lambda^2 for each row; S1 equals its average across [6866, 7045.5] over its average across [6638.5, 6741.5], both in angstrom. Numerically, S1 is 1.0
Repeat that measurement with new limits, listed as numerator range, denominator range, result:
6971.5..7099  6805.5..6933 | 1.10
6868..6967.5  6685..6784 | 1.02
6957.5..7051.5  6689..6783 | 1.07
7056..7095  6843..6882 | 1.19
